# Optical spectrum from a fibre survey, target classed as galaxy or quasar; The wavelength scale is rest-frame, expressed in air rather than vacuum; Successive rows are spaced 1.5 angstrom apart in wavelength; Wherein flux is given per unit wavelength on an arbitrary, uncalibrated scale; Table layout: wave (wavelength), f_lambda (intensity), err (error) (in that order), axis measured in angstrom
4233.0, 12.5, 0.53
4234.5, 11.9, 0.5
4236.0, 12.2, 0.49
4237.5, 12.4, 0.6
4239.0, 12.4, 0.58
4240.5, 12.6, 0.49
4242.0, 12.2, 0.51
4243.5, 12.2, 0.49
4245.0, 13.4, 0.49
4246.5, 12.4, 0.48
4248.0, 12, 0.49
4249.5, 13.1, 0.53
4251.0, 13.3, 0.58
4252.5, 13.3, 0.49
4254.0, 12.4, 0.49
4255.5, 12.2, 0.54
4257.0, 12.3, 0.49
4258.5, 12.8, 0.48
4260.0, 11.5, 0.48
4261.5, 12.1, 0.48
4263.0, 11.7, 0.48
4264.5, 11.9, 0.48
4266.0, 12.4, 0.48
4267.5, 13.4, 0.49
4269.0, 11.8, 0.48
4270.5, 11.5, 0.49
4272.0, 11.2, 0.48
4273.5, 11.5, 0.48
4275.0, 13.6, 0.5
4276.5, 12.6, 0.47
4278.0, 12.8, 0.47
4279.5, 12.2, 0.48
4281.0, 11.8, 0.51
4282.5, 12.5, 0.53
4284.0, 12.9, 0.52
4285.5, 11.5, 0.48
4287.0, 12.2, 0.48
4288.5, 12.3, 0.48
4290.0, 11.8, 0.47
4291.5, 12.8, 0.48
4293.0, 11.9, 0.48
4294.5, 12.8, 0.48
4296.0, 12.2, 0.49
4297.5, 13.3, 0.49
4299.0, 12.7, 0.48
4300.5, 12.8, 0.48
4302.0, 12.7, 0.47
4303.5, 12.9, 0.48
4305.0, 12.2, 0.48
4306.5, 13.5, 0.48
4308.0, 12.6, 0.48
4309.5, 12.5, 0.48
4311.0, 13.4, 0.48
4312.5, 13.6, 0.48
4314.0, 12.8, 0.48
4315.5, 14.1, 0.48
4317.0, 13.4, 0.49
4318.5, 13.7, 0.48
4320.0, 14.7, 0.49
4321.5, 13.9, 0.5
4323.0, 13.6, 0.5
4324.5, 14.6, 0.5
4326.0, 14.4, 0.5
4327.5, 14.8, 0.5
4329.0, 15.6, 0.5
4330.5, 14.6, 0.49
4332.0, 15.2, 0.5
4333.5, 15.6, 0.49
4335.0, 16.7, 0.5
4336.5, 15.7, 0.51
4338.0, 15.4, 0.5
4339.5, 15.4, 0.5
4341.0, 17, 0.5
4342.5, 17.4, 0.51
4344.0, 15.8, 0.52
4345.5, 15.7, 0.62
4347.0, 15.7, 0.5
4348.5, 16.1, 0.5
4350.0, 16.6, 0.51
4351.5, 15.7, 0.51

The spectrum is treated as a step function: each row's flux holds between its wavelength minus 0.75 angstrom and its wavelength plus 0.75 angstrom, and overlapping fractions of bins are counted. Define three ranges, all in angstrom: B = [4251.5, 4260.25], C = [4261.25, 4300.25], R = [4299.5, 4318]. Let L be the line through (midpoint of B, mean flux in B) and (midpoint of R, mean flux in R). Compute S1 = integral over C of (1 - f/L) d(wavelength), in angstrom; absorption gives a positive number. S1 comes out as 1.4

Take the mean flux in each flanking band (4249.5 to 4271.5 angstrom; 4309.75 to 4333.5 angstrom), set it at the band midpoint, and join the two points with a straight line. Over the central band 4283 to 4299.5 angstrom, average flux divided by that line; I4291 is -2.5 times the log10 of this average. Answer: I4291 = 0.07 mag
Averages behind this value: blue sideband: 12.3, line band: 12.4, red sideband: 14.2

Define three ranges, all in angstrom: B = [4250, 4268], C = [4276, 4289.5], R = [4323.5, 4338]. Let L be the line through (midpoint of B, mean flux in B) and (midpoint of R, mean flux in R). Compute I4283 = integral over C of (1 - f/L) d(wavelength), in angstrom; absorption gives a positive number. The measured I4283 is 1.1 angstrom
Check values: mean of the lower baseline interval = 12.4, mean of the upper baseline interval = 15.2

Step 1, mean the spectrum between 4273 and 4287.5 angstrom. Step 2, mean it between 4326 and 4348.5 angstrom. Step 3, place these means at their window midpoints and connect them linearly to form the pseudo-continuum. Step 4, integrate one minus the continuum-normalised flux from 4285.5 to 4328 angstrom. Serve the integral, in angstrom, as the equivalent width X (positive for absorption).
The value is 2.5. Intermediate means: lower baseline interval 12.4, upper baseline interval 15.7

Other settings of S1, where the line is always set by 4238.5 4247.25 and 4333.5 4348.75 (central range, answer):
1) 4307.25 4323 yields 1.7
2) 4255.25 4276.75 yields 1.9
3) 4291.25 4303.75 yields 1.6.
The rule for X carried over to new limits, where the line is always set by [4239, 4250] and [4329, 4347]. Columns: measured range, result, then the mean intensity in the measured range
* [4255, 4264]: 0.7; 12.1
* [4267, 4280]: 1.2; 12.3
